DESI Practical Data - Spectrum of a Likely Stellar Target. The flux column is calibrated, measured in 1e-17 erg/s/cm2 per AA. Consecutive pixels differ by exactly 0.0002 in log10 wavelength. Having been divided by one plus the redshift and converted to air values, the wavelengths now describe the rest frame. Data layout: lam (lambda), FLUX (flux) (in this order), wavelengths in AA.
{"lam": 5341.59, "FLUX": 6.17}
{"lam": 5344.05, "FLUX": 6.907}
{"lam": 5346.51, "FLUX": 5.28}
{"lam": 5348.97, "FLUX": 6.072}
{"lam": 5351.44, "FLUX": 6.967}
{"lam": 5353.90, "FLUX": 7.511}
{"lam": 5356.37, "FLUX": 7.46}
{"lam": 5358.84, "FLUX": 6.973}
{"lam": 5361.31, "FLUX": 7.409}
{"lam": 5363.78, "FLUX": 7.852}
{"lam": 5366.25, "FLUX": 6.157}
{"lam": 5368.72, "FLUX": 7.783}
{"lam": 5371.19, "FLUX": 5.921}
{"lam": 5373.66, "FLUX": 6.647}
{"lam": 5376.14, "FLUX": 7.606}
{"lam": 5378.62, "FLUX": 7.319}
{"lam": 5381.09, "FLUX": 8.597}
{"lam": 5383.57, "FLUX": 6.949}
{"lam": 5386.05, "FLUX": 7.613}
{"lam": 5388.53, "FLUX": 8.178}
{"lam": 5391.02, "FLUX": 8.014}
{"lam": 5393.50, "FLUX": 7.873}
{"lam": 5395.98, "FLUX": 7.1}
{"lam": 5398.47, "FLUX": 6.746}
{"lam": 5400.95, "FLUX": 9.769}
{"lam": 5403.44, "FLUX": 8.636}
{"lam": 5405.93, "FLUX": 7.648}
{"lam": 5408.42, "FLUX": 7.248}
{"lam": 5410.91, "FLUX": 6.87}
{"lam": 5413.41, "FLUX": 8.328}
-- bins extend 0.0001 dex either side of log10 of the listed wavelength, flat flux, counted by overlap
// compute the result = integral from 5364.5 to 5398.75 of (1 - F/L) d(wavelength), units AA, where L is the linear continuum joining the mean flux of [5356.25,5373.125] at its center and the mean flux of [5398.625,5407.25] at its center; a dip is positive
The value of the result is 1.4 AA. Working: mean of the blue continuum 7.04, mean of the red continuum 8.43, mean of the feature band 7.35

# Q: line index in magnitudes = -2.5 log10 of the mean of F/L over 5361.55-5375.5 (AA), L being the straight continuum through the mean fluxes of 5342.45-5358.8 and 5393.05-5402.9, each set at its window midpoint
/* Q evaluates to 0.034 mag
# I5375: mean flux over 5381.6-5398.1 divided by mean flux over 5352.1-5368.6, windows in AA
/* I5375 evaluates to 1.0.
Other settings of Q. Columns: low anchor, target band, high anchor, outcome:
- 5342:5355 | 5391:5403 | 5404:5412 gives -0.103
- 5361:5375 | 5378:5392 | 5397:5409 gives -0.046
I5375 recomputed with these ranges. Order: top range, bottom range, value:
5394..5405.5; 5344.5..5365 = 1.16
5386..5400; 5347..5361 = 1.10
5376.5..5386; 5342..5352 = 1.22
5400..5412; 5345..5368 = 1.16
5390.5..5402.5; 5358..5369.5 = 1.10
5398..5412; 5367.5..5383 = 1.08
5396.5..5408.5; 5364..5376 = 1.18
